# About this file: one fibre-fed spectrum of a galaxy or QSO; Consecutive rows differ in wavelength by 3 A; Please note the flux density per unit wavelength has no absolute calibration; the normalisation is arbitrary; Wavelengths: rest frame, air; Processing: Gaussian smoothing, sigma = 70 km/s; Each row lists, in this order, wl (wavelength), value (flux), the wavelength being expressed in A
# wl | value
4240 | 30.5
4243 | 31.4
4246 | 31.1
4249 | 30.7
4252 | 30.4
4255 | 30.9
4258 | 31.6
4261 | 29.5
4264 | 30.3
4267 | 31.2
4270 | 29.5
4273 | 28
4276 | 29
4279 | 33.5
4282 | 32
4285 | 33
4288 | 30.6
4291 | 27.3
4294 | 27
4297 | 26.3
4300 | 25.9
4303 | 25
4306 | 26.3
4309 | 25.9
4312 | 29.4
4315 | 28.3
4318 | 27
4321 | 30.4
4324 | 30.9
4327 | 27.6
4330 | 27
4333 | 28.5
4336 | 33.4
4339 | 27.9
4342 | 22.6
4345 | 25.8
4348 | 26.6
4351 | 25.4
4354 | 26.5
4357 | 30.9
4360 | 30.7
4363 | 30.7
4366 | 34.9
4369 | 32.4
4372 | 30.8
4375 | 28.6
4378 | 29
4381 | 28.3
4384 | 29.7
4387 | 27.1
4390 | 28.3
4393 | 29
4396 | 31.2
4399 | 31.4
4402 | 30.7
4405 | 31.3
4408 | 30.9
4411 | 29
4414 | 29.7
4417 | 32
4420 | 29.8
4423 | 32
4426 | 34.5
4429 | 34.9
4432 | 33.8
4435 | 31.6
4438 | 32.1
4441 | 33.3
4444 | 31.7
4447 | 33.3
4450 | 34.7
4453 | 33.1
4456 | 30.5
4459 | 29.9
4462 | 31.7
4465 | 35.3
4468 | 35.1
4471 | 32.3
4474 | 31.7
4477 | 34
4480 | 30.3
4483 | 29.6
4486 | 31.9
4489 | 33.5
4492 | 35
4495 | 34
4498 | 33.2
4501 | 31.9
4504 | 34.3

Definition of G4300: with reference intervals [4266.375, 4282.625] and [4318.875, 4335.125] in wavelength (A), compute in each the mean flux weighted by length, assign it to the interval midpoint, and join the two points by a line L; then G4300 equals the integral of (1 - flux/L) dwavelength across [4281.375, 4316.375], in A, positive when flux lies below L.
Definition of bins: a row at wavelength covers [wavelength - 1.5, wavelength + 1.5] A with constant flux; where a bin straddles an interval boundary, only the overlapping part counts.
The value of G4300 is 2.1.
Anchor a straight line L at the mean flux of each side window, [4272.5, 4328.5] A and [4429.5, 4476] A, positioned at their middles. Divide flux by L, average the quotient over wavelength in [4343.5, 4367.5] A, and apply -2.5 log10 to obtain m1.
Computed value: 0.04 mag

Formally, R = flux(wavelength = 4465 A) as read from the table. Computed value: 35.3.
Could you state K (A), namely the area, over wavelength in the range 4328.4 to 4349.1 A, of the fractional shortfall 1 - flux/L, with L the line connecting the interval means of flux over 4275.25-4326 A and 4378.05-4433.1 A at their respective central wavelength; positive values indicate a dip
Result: 1.4 A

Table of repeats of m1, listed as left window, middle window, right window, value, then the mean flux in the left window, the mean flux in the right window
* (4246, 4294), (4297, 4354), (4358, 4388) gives 0.11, 30.4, 30.3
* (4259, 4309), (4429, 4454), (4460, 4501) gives -0.03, 29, 32.8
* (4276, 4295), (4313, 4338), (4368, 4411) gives 0.04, 30.5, 29.8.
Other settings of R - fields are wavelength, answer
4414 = 29.7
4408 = 30.9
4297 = 26.3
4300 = 25.9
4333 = 28.5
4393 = 29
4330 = 27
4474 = 31.7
